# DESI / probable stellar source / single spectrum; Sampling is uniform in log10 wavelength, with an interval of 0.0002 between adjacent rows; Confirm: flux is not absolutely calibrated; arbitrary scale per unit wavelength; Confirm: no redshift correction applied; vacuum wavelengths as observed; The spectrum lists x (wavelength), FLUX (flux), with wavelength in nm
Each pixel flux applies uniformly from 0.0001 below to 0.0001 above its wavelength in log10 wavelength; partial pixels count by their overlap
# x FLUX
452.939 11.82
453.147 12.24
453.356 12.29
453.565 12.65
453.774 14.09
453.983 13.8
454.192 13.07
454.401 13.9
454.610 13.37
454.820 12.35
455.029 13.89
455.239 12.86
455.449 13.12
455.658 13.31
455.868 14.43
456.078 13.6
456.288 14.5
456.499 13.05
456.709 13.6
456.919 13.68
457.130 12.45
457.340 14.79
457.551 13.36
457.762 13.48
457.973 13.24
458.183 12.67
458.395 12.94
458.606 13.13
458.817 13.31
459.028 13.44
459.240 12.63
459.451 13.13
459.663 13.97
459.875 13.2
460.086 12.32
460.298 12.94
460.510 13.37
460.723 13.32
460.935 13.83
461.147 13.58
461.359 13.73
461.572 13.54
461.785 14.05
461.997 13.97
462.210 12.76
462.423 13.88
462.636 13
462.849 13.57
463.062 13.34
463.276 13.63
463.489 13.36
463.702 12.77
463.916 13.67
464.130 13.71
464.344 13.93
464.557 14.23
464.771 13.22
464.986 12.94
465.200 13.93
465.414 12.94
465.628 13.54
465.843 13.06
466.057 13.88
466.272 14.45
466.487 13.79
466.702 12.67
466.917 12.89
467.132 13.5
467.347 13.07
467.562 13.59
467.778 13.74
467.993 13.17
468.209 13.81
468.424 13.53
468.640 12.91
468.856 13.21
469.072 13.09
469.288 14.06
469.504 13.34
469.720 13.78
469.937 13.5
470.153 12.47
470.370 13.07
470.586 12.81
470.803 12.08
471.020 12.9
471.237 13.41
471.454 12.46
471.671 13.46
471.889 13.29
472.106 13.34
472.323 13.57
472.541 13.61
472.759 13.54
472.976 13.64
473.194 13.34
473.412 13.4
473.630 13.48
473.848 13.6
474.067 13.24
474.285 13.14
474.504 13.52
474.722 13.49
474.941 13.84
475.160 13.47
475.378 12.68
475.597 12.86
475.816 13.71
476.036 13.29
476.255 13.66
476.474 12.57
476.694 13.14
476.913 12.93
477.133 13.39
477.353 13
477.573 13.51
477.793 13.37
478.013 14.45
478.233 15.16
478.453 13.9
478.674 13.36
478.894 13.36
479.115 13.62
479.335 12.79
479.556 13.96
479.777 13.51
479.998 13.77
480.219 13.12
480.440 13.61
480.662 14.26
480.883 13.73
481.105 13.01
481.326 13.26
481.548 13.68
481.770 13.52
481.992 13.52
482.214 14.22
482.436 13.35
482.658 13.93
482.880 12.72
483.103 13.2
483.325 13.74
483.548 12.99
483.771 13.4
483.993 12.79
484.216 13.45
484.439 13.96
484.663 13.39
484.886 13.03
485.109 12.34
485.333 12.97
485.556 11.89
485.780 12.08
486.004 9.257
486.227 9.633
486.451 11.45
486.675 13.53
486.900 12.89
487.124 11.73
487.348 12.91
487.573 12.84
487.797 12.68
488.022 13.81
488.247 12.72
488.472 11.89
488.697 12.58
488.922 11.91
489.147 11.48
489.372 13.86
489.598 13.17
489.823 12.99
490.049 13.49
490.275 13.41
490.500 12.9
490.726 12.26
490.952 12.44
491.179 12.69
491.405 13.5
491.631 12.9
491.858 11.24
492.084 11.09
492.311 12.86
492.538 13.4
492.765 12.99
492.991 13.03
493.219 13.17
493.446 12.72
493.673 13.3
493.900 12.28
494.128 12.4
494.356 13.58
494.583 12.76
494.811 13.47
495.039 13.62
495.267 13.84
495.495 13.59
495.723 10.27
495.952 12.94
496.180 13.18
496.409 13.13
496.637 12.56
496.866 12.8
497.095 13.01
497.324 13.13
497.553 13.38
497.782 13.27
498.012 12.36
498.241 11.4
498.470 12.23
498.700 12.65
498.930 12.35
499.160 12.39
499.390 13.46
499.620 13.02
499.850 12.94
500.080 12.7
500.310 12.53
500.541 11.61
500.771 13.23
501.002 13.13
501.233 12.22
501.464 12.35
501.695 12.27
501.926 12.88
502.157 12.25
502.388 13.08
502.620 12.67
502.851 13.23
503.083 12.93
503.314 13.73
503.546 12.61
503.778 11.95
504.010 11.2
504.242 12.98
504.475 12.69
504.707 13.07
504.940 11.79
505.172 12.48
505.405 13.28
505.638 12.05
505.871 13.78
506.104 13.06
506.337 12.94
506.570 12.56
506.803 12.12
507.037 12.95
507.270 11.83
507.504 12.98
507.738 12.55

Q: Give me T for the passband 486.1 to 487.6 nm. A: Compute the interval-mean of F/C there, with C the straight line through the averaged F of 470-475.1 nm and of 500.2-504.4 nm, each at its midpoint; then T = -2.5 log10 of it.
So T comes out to 0.08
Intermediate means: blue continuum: 13.3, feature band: 12.1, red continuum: 12.6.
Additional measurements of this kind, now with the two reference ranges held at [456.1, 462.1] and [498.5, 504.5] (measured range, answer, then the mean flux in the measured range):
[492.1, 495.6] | -0.02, 13.1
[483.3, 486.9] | 0.04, 12.5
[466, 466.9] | -0.03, 13.6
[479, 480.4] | -0.04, 13.5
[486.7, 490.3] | 0.01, 12.8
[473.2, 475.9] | -0.02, 13.4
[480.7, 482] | -0.04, 13.5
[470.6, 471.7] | 0.03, 12.8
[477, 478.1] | -0.04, 13.5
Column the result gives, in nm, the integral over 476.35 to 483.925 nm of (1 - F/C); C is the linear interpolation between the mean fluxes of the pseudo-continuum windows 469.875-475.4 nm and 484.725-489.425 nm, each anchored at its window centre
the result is -0.455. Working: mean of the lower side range 13.3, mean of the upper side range 12.3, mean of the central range 13.5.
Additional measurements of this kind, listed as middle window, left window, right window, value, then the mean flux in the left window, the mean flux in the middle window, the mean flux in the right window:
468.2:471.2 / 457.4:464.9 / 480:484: 0.06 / 13.4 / 13.2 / 13.5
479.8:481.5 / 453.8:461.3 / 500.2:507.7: -0.07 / 13.4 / 13.5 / 12.6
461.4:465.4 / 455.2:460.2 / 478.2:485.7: -0.05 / 13.3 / 13.5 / 13.4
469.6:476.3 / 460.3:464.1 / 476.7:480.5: 0.13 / 13.5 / 13.3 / 13.6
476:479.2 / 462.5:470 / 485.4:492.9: -0.14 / 13.5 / 13.5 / 12.4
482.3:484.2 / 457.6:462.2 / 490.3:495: -0.05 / 13.3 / 13.3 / 12.8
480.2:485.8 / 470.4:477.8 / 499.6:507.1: -0.09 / 13.3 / 13.3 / 12.7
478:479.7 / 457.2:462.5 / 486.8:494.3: -0.11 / 13.4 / 13.8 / 12.7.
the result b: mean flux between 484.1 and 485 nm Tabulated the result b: 13.4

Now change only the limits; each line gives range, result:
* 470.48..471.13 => 12.6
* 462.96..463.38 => 13.5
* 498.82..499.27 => 12.4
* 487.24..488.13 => 13.1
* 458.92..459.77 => 13.3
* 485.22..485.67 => 12.4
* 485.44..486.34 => 10.7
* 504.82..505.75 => 12.4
